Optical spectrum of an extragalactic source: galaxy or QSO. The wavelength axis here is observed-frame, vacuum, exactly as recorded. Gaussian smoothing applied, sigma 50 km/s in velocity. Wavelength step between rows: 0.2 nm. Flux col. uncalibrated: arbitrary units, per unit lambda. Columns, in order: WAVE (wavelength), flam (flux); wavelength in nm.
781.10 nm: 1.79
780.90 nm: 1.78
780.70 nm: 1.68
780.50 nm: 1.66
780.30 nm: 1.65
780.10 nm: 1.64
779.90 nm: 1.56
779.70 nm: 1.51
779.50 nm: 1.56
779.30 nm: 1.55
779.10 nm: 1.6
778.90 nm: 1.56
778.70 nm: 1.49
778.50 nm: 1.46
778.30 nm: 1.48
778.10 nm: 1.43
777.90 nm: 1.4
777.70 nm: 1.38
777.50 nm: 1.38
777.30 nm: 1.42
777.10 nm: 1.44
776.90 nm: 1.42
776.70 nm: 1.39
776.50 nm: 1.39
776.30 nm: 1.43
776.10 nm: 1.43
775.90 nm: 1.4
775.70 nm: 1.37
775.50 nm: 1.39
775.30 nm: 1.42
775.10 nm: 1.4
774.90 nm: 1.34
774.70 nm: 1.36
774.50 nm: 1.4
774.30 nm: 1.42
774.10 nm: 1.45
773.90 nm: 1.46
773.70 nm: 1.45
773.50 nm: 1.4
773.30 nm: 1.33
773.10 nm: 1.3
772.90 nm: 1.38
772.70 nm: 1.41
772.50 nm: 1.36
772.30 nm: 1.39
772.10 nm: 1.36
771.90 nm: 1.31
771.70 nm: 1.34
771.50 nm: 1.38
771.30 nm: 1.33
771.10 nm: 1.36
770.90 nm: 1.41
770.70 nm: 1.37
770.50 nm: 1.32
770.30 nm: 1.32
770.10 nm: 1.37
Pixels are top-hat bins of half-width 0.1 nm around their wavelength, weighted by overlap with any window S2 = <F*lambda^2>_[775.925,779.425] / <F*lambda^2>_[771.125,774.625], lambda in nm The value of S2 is 1.06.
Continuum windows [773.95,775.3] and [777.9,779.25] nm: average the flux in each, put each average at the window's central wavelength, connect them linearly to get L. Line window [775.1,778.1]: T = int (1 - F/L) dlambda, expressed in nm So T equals 0.09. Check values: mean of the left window 1.4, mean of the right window 1.5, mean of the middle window 1.41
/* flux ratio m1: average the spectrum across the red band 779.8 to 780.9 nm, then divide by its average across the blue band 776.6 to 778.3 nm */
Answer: 1.17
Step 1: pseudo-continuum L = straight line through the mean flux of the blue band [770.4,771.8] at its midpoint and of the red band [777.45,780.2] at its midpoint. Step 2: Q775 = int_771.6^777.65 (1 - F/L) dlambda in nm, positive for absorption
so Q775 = 0.14 nm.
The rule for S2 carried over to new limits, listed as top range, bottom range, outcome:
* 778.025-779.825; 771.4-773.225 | 1.14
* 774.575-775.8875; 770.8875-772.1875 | 1.03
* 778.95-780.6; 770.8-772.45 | 1.19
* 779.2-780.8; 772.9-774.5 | 1.16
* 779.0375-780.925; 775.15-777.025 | 1.16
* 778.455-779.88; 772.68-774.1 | 1.12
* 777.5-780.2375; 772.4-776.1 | 1.10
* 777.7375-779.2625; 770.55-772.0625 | 1.12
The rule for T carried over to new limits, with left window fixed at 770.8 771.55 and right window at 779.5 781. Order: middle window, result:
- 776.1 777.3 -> 0.09 nm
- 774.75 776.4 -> 0.11 nm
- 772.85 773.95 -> 0.04 nm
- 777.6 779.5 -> 0.12 nm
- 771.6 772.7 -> 0.03 nm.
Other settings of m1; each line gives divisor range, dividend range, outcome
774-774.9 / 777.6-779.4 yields 1.06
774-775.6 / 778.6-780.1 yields 1.11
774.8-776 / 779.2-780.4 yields 1.14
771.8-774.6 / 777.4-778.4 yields 1.02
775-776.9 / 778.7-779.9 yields 1.11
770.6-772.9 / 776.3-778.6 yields 1.04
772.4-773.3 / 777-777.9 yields 1.03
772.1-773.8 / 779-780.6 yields 1.16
